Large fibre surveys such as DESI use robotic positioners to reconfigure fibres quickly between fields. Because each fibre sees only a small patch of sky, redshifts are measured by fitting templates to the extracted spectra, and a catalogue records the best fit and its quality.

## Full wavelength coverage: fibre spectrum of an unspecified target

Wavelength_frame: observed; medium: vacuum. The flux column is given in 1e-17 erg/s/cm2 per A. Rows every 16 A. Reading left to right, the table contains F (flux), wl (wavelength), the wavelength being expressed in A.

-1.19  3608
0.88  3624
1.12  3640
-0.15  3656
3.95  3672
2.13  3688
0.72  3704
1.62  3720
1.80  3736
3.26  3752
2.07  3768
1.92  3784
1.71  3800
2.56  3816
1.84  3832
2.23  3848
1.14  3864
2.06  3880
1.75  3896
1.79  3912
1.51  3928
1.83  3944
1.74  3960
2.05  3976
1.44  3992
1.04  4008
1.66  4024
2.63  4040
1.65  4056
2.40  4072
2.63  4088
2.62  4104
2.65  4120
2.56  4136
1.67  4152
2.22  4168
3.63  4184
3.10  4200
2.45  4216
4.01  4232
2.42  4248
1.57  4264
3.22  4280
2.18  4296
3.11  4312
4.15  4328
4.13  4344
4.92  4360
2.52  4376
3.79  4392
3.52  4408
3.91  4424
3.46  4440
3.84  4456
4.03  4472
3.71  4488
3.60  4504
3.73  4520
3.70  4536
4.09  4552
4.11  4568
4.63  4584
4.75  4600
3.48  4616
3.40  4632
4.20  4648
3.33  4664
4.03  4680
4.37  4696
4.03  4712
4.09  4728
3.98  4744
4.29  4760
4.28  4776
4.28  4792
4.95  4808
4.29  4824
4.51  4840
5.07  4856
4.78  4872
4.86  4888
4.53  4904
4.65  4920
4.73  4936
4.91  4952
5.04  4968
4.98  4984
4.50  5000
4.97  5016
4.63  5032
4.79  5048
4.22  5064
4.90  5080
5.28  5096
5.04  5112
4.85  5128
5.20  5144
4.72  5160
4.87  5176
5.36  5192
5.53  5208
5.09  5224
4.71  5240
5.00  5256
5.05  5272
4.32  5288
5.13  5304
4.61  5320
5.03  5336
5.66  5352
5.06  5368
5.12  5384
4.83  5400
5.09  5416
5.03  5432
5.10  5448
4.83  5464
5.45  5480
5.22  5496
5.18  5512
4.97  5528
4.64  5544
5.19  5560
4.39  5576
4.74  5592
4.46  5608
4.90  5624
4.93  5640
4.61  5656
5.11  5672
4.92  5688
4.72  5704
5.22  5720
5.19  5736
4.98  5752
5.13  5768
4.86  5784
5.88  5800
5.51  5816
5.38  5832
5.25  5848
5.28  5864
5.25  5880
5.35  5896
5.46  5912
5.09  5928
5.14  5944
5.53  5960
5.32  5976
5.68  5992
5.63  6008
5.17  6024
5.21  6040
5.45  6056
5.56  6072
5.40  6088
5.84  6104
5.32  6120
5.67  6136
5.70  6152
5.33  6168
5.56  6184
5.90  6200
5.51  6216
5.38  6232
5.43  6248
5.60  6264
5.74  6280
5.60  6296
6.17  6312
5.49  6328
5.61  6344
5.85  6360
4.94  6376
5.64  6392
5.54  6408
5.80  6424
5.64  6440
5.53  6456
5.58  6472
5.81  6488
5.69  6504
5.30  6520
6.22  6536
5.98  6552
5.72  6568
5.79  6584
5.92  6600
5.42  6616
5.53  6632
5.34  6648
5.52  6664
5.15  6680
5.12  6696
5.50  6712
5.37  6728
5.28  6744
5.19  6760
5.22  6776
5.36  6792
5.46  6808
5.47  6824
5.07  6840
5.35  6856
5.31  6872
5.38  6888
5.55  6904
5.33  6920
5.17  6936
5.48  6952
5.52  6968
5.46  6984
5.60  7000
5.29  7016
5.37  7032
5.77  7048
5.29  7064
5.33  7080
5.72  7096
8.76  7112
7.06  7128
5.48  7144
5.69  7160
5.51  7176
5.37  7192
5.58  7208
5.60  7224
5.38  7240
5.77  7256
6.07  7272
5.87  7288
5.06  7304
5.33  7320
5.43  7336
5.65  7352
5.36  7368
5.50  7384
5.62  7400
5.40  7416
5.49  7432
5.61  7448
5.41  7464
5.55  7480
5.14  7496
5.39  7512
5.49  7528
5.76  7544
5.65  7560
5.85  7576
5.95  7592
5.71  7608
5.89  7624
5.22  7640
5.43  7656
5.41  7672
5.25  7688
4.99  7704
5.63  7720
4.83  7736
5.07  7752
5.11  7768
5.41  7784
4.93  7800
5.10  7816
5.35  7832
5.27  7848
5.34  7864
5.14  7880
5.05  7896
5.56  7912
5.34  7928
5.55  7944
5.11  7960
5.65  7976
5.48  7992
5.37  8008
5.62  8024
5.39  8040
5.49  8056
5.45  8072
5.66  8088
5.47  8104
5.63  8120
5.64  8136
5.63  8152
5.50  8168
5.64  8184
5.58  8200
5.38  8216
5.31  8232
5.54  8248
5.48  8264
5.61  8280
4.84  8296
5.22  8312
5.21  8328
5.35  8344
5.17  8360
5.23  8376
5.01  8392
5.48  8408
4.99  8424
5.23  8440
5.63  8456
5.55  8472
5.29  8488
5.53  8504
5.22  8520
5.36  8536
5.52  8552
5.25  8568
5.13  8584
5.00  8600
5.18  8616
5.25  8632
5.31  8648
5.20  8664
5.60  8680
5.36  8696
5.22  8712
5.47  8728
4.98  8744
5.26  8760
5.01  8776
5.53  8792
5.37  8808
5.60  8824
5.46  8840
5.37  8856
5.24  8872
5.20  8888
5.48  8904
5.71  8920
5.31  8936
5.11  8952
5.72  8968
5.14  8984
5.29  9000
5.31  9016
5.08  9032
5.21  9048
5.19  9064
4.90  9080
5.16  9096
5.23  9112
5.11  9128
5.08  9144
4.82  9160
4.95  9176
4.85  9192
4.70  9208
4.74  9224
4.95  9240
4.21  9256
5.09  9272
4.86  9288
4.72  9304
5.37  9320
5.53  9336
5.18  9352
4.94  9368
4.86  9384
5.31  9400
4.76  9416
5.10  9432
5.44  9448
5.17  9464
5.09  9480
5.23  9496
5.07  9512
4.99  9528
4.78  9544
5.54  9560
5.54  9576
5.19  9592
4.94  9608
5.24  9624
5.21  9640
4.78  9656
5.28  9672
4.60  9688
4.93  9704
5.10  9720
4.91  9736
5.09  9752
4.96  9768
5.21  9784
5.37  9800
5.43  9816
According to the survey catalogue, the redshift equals 0.083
